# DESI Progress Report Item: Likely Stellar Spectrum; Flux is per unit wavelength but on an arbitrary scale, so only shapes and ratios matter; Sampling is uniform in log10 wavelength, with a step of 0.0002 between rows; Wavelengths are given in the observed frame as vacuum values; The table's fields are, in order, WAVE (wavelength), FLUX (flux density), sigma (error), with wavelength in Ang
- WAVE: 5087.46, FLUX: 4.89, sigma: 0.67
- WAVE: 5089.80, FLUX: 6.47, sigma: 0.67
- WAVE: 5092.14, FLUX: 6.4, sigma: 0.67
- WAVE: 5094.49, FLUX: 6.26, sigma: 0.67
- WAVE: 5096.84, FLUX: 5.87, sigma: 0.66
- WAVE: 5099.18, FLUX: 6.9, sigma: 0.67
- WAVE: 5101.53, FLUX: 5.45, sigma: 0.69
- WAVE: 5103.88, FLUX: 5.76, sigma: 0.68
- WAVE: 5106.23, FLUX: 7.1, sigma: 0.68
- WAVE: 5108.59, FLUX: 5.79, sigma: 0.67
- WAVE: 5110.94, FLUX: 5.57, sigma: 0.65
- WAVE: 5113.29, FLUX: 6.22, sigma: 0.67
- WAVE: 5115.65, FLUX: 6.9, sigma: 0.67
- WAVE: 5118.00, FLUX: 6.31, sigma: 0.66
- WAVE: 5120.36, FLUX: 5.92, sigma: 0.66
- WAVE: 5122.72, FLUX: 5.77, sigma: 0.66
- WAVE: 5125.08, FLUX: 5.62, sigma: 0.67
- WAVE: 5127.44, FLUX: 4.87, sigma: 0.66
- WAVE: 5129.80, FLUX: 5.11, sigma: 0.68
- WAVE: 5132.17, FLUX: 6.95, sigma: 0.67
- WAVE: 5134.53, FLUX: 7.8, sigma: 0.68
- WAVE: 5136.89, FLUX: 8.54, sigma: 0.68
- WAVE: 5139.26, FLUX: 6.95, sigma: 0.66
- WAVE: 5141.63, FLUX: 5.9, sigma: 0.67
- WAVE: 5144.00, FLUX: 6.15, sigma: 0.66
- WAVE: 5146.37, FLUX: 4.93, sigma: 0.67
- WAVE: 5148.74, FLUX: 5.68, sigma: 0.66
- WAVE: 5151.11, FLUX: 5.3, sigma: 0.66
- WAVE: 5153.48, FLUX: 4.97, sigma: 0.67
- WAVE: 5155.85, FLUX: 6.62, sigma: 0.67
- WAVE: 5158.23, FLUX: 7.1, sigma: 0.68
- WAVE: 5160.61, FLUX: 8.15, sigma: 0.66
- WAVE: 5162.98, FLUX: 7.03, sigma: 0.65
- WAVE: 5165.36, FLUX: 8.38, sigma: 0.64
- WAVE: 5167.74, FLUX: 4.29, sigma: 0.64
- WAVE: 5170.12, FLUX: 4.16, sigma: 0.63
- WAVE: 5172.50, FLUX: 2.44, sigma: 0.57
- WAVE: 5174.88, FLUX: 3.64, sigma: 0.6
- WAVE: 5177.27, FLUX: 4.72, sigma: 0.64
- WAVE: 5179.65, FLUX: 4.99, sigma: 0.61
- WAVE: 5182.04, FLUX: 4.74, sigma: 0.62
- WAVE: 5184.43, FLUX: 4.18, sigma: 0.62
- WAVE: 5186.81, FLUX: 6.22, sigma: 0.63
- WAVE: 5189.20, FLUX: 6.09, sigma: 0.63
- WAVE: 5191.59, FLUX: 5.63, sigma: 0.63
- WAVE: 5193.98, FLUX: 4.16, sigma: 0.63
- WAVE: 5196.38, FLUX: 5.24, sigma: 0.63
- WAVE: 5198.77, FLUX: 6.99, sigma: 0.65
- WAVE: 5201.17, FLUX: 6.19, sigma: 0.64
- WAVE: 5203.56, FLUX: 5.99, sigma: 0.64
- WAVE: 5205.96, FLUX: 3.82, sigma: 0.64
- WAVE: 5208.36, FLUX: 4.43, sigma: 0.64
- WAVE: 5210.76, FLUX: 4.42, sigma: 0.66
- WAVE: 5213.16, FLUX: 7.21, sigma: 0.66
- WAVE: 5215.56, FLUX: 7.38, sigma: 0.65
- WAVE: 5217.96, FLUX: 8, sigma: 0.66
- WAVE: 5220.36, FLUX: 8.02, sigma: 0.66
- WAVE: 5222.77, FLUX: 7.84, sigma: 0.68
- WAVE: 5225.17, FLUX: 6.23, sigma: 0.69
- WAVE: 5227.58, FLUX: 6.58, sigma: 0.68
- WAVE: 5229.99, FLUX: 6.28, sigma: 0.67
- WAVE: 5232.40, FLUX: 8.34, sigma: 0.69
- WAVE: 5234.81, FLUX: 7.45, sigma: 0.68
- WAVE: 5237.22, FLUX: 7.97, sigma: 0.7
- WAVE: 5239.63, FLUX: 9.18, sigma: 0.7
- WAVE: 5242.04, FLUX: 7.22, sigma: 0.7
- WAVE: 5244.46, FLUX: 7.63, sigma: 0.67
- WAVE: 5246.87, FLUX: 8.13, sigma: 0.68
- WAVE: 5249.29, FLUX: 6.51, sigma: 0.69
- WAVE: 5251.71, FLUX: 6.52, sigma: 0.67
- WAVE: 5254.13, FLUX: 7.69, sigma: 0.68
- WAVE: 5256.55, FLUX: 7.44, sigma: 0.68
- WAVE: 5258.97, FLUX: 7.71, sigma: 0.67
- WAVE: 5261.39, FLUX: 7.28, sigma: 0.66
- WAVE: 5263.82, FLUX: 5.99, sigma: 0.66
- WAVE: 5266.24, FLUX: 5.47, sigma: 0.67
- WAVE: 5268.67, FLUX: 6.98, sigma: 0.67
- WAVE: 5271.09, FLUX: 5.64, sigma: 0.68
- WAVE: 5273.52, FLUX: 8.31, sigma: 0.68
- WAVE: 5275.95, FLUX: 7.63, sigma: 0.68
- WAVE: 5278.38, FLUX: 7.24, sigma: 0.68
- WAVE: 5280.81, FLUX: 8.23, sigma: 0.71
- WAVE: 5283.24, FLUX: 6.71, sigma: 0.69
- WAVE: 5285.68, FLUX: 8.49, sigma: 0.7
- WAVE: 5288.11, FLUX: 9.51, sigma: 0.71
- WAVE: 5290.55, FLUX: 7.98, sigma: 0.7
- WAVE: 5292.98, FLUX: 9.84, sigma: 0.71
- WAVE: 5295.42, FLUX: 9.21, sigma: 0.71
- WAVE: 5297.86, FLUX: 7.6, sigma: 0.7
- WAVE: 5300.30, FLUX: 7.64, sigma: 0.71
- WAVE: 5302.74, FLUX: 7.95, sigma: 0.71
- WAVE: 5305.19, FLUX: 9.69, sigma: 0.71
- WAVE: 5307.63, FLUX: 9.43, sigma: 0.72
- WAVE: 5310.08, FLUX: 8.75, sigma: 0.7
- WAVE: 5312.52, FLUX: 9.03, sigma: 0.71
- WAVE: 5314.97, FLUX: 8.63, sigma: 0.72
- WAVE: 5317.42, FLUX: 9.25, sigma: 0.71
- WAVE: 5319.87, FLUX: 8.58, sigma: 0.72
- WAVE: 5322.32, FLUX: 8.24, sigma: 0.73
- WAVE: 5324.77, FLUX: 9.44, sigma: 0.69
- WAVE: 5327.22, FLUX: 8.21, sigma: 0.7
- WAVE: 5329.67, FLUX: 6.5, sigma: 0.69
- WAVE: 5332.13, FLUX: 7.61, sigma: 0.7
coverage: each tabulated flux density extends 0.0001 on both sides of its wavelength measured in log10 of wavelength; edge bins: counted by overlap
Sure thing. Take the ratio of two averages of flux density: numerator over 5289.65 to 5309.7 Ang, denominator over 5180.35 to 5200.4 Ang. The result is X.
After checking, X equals 1.60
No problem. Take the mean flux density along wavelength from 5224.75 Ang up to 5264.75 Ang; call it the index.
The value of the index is 7.33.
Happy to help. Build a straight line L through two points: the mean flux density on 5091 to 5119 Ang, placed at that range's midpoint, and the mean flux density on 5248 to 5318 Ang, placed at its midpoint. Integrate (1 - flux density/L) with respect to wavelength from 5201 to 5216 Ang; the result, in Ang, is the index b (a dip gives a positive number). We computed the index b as 3.49 Ang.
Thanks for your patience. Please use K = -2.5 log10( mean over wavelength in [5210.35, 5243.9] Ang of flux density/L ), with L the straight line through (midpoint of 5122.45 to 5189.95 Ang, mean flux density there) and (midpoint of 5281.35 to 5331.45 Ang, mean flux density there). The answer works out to -0.05 mag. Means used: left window 5.76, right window 8.52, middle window 7.37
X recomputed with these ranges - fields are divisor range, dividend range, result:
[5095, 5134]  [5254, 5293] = 1.24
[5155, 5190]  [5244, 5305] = 1.38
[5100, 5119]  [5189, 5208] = 0.88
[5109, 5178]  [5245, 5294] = 1.26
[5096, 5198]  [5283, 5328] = 1.49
